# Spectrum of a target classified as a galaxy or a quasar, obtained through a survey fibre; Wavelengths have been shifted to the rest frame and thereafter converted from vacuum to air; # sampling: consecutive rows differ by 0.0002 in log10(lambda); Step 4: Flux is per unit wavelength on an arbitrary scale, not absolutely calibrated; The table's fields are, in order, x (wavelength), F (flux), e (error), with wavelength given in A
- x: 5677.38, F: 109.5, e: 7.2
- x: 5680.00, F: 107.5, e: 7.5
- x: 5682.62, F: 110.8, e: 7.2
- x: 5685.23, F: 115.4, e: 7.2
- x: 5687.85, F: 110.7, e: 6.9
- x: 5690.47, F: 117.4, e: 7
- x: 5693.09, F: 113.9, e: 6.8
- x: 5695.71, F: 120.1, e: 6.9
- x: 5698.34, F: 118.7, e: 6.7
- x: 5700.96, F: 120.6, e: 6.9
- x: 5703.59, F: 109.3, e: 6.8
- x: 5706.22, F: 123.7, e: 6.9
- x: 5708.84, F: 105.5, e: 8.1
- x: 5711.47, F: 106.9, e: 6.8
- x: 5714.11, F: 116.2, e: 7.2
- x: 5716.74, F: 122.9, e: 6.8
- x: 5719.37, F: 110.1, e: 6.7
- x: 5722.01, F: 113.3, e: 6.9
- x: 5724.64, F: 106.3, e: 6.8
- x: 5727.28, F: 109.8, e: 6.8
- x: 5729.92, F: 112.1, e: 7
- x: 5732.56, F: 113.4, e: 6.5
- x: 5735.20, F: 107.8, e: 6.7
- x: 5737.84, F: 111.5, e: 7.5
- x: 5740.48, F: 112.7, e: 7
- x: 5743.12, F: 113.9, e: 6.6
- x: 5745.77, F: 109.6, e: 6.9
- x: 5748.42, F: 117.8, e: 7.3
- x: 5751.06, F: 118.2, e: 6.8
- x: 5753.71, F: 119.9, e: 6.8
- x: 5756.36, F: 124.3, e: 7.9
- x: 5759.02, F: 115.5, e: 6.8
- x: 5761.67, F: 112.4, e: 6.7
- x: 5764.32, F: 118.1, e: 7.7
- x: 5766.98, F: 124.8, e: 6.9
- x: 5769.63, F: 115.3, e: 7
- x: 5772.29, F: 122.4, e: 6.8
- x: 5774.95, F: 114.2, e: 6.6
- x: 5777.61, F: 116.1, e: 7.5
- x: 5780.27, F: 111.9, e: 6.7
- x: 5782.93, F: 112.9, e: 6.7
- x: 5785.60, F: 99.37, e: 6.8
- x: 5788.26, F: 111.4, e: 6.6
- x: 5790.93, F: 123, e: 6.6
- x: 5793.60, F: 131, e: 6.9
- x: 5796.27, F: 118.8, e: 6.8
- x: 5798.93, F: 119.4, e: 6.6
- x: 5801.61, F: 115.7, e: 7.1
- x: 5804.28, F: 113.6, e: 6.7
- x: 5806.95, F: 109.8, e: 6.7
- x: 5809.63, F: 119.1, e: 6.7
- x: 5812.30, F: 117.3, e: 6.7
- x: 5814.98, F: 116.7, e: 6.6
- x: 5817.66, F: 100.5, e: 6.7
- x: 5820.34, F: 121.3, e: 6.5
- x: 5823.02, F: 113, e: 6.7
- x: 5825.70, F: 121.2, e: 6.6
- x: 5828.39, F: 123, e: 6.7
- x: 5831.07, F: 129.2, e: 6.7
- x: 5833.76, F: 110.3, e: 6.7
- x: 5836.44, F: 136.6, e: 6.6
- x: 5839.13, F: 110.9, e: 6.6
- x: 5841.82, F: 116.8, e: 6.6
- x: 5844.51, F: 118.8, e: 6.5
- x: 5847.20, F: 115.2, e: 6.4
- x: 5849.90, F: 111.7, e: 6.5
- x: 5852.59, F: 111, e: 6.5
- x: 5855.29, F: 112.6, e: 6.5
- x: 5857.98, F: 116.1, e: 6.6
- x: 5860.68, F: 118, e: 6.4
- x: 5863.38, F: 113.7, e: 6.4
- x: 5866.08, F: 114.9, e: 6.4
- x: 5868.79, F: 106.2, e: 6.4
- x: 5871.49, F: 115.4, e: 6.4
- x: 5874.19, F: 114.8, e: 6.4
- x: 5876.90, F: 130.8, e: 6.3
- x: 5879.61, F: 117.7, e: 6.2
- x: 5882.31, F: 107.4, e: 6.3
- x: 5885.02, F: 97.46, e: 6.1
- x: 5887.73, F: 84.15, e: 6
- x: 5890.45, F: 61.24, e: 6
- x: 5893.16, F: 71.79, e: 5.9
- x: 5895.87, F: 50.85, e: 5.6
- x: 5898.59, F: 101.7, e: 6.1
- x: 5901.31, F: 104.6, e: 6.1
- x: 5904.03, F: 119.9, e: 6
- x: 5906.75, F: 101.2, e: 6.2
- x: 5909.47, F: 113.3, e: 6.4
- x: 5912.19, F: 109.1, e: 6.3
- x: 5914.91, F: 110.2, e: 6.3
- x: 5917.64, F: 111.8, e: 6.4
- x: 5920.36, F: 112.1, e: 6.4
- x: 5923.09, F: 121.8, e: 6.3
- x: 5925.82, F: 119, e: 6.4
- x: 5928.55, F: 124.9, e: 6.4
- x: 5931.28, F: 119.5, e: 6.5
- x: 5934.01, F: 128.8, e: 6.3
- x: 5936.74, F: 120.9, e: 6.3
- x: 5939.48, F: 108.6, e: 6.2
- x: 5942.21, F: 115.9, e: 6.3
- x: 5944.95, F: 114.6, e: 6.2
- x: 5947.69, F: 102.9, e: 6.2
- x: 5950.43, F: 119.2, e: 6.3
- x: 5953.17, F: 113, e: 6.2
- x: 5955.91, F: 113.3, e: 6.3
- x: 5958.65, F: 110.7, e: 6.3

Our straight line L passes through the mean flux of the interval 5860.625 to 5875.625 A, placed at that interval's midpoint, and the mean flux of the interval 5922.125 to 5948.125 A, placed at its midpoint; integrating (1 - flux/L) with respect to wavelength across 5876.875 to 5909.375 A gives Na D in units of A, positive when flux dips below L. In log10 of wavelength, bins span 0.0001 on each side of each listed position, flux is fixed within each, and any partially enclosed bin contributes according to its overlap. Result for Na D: 5.7 A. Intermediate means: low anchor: 114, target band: 95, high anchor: 118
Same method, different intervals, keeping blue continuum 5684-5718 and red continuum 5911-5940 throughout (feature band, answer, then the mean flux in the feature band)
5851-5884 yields 0.6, 115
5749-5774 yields -0.6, 119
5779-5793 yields 0.4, 113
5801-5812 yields 0.1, 115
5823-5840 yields -0.7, 121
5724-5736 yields 0.6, 110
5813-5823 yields 0.3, 113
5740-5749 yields 0.2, 113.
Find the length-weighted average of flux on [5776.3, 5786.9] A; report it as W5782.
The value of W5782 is 110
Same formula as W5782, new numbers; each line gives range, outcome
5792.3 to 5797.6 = 125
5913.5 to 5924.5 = 114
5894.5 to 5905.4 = 94.2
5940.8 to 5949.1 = 111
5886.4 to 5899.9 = 73.8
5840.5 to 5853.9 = 115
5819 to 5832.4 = 122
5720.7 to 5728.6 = 110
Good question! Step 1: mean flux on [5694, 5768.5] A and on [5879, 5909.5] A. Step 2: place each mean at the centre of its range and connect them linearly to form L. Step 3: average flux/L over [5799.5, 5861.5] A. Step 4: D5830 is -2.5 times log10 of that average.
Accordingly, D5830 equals -0.15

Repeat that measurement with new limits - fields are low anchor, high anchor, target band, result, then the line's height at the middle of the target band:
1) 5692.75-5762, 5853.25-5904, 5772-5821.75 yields -0.06 mag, 109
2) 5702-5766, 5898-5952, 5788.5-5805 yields -0.05 mag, 114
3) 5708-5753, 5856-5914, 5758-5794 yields -0.06 mag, 110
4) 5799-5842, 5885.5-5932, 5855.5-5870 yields -0.04 mag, 110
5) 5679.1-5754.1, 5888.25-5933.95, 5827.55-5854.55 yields -0.10 mag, 107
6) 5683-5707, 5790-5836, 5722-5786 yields 0.03 mag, 117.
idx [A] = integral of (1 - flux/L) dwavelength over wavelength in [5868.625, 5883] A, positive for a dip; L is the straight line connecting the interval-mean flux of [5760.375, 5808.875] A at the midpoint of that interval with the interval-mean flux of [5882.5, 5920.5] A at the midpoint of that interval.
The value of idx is -2.3 A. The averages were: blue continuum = 116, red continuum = 96.2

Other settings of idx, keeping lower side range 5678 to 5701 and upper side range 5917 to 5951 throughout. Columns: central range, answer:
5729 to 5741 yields 0.4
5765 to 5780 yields -0.4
